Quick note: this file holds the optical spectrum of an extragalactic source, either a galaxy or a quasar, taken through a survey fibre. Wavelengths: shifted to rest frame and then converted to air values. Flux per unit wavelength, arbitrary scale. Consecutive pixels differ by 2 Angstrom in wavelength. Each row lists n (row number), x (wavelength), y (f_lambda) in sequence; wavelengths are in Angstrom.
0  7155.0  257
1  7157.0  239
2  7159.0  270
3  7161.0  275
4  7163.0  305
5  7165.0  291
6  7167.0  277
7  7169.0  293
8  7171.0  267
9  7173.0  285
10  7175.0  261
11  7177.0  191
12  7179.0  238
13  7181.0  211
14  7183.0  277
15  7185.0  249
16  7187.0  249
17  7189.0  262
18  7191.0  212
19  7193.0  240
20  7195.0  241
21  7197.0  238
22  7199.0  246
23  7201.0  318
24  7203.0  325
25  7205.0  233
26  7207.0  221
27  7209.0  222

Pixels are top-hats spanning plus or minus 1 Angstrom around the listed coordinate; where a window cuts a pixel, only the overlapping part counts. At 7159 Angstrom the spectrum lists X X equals 270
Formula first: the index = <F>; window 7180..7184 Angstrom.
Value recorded 244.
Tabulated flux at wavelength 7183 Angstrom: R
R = 277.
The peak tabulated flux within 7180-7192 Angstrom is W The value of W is 277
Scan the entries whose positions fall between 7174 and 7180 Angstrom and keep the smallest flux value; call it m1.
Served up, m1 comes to 191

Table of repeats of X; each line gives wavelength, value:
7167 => 277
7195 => 241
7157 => 239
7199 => 246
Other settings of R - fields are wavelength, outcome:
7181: 211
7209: 222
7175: 261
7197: 238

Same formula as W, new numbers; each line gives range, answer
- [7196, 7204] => 325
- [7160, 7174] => 305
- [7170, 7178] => 285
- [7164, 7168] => 291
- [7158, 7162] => 275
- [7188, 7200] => 262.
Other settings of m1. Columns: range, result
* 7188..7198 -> 212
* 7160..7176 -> 261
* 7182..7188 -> 249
